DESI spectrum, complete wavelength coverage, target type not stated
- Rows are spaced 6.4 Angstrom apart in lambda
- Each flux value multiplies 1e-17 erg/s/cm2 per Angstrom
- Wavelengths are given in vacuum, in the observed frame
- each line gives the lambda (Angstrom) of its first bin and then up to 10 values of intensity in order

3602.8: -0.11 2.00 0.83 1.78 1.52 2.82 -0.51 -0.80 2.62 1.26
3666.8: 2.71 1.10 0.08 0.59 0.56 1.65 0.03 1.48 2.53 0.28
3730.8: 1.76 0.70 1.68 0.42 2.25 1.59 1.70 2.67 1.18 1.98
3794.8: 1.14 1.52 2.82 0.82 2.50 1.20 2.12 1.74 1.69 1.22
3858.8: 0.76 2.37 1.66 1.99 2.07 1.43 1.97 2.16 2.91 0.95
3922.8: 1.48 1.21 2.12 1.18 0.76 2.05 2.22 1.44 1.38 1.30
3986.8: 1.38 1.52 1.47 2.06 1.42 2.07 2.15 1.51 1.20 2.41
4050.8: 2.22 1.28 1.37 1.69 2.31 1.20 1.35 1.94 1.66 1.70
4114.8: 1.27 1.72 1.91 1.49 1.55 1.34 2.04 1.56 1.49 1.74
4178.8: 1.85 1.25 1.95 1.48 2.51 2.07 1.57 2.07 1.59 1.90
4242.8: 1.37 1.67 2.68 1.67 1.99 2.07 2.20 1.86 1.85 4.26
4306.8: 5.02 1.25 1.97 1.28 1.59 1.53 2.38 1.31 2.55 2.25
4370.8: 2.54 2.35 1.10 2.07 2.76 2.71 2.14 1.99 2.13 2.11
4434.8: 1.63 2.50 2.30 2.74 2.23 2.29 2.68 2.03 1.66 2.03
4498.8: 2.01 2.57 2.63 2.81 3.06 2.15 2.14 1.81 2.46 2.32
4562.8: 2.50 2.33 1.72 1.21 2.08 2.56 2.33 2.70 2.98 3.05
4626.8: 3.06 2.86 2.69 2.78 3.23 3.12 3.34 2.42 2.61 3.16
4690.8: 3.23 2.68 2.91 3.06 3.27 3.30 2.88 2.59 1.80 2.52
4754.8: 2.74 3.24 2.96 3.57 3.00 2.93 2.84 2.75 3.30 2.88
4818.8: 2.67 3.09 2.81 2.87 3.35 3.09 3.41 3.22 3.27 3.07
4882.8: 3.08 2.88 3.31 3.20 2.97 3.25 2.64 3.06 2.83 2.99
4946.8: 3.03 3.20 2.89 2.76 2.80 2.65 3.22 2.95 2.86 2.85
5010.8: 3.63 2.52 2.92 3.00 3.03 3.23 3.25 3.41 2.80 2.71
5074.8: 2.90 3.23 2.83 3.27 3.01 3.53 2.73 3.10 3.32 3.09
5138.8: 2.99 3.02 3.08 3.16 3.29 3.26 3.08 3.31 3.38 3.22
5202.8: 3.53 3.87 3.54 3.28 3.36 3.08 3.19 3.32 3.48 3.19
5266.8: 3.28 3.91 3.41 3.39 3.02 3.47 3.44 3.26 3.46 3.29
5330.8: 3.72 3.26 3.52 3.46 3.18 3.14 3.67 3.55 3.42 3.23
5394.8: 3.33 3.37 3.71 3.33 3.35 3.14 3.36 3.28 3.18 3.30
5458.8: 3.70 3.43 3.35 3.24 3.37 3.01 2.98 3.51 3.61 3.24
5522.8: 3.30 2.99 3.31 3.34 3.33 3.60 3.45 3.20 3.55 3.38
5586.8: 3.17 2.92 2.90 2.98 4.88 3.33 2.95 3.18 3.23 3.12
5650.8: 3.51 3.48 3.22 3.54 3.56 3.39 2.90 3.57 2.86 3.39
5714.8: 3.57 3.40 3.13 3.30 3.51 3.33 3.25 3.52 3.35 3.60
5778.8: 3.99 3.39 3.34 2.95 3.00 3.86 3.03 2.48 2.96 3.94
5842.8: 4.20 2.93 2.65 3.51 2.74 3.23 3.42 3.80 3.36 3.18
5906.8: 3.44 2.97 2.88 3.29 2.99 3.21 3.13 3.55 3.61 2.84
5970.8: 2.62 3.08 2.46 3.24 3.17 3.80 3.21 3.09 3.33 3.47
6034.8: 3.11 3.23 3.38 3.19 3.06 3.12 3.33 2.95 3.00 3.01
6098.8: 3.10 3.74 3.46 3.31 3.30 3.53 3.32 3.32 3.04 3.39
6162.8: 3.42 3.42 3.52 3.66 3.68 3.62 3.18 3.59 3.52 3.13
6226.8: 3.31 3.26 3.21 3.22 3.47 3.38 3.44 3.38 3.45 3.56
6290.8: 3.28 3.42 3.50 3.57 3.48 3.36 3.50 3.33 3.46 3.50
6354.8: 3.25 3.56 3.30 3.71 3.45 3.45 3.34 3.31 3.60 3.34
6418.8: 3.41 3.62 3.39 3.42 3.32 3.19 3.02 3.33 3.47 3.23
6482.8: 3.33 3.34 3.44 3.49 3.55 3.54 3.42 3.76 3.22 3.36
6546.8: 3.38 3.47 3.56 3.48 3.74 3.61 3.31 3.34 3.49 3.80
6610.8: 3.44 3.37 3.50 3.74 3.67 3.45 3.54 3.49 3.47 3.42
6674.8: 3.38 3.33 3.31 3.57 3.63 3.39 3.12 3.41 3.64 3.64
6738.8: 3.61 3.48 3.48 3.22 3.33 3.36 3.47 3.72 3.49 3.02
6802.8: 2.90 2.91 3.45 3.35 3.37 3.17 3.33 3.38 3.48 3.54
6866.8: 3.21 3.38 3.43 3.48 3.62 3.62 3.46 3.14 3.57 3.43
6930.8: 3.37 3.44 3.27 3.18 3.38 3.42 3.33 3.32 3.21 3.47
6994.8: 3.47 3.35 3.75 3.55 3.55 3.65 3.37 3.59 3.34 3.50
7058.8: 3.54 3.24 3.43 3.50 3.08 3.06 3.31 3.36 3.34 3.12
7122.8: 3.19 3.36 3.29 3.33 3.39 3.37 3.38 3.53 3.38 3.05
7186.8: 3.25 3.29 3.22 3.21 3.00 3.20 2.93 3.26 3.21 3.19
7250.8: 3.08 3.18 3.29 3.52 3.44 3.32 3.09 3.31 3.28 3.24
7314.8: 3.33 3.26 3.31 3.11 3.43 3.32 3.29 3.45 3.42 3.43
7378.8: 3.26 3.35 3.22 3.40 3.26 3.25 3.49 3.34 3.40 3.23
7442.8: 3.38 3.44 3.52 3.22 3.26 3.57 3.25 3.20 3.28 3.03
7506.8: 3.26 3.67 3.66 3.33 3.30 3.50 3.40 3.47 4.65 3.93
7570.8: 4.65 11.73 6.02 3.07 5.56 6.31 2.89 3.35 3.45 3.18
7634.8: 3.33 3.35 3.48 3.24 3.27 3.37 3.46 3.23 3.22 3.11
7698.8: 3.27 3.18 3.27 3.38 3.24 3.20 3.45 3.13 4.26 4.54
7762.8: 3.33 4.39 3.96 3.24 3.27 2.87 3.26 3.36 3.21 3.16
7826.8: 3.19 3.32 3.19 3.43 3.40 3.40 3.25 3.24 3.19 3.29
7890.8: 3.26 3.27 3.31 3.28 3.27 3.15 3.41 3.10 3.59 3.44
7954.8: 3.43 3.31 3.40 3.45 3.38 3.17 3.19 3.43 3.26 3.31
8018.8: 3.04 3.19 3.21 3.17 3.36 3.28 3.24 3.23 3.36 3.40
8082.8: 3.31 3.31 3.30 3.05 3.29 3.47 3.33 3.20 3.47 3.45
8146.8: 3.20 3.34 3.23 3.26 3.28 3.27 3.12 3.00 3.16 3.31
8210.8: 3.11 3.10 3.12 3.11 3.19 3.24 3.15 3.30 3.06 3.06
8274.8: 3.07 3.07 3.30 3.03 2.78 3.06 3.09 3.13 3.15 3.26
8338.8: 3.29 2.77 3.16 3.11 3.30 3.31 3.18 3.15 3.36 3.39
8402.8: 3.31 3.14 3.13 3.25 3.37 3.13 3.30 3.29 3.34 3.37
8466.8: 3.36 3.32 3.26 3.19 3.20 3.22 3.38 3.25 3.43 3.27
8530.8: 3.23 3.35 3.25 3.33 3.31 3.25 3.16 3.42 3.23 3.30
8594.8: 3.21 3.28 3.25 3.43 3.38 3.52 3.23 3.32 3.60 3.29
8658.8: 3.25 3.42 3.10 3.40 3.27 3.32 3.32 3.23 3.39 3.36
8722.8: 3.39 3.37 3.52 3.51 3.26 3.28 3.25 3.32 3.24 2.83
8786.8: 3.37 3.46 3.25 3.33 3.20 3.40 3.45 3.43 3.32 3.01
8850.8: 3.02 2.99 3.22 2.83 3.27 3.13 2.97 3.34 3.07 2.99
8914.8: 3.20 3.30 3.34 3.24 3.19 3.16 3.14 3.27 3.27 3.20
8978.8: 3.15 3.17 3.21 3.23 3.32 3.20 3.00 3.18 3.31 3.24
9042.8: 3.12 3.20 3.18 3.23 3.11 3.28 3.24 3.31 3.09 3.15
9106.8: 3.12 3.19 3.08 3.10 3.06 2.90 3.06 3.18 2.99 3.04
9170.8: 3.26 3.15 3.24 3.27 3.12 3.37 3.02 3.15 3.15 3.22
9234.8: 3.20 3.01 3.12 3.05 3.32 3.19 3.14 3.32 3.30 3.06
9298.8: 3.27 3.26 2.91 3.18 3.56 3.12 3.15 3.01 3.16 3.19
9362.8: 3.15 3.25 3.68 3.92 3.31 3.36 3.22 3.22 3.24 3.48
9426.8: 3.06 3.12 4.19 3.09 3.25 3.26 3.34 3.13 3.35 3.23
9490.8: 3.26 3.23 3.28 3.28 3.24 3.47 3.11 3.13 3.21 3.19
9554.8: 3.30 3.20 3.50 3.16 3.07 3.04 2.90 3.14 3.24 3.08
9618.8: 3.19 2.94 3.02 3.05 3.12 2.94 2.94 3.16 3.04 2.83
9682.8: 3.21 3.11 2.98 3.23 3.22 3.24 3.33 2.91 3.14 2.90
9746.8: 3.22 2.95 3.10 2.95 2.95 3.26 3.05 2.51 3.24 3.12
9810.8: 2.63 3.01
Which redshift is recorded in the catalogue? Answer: 0.15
